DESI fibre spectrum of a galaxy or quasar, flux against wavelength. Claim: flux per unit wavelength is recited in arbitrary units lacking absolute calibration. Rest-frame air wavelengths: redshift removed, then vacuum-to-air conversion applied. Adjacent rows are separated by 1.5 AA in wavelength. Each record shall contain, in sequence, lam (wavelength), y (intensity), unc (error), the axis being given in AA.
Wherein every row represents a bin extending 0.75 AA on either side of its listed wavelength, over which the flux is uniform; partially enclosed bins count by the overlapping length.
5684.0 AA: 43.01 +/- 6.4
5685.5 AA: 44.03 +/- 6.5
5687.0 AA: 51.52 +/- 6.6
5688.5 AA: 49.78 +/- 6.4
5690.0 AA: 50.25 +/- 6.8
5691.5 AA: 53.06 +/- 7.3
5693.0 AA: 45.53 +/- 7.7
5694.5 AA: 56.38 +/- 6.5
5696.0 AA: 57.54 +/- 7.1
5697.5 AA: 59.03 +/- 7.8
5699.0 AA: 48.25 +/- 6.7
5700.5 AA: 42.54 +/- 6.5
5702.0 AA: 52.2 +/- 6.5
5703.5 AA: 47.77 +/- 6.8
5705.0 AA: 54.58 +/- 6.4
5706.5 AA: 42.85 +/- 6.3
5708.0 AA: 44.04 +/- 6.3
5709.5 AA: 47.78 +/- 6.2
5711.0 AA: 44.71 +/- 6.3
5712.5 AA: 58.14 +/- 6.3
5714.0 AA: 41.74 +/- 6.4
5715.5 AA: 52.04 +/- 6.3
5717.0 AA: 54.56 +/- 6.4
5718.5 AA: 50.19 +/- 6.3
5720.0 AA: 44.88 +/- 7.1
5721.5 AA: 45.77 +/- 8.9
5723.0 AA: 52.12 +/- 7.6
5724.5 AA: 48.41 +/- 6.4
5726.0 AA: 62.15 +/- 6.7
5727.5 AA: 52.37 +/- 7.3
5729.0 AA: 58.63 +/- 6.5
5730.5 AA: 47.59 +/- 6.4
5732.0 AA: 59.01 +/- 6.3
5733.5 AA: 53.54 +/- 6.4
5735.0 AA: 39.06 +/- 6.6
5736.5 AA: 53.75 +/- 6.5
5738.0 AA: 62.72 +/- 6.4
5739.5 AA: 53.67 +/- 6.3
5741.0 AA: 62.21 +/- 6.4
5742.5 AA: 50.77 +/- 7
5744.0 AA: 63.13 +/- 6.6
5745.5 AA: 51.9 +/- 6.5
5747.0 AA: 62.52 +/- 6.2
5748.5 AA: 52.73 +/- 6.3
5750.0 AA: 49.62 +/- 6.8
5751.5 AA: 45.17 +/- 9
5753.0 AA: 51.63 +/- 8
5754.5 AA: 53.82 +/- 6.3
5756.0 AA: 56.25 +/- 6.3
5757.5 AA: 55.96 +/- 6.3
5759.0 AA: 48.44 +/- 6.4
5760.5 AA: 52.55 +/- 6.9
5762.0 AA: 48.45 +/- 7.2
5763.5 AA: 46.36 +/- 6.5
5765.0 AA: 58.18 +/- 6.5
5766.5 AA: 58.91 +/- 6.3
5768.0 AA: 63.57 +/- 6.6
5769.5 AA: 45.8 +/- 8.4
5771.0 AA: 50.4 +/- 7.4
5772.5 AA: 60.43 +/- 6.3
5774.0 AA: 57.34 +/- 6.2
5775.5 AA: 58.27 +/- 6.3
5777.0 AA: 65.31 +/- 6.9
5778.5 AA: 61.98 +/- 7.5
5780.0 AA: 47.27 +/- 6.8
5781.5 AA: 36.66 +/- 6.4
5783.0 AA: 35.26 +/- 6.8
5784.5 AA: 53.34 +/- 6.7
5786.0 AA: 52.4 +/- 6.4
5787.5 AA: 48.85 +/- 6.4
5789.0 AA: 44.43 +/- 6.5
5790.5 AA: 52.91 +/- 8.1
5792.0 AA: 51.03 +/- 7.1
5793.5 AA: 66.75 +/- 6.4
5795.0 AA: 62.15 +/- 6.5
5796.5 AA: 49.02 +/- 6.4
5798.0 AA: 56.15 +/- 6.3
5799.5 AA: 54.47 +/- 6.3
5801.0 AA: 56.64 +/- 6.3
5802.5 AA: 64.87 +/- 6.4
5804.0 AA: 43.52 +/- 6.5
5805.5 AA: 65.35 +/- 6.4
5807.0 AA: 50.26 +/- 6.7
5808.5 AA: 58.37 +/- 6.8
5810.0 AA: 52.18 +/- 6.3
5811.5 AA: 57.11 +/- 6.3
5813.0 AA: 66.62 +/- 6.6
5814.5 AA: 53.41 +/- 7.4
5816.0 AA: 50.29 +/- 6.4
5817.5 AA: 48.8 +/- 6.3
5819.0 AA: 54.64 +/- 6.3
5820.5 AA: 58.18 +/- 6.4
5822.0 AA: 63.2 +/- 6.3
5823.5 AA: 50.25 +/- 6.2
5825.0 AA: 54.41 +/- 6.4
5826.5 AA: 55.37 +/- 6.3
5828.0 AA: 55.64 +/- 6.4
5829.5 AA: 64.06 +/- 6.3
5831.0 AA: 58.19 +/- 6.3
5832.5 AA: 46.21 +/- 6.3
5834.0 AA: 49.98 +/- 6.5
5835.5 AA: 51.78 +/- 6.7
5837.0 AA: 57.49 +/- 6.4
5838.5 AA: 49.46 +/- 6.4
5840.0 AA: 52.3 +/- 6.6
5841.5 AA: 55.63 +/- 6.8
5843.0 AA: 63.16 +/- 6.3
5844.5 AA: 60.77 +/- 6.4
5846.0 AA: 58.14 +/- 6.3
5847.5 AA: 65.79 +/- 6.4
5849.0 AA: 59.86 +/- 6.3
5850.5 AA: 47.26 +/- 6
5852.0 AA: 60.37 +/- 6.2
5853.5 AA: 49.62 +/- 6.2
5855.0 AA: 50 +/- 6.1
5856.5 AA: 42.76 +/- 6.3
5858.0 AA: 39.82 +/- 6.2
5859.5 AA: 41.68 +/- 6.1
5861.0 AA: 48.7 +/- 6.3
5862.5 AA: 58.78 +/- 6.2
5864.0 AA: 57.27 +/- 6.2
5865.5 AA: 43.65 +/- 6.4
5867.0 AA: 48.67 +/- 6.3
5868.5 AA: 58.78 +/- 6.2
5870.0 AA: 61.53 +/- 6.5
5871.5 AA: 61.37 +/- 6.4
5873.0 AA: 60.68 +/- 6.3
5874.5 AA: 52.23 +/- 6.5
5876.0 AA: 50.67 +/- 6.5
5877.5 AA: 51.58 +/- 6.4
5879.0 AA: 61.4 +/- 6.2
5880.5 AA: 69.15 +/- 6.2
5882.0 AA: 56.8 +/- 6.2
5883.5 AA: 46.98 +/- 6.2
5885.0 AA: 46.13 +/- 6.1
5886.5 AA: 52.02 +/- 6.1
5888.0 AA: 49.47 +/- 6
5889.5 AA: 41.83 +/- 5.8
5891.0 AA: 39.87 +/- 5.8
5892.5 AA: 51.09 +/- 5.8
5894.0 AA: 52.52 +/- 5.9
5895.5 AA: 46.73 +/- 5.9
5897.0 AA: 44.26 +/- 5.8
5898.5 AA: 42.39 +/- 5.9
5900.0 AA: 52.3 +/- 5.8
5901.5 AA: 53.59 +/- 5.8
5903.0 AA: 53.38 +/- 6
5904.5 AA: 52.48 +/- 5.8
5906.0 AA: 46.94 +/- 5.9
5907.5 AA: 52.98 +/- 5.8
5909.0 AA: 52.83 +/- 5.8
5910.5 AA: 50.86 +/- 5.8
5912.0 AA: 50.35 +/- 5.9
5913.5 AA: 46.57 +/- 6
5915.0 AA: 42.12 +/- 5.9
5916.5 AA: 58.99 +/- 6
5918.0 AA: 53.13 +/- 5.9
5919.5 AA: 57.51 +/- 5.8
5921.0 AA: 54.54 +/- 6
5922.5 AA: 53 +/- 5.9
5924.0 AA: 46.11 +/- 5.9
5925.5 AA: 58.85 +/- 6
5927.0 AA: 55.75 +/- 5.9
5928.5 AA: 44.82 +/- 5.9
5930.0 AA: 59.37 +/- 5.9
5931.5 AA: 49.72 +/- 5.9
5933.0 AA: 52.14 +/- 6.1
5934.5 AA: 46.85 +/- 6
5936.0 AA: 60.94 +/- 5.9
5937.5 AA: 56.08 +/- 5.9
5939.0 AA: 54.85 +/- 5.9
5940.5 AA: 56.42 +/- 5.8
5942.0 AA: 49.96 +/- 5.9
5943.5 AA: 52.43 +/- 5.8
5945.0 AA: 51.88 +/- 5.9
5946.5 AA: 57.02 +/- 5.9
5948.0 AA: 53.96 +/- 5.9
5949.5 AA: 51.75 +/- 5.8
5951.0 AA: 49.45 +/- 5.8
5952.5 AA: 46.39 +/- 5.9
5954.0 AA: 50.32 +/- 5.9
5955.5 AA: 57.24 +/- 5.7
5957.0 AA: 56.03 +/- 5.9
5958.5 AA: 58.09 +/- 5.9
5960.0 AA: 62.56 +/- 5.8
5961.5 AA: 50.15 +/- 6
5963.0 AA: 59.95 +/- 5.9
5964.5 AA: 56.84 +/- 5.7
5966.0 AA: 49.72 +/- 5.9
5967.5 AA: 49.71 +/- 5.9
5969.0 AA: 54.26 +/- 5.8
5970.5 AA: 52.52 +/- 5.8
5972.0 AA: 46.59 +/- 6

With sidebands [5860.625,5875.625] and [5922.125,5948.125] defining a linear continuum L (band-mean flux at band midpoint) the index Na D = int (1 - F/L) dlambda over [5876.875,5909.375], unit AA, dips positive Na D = 2.26 AA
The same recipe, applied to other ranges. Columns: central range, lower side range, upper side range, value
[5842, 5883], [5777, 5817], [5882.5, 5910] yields -3.5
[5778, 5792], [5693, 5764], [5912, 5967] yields 1.1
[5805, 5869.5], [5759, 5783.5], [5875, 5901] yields -3.5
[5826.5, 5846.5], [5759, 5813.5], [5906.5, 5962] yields -0.7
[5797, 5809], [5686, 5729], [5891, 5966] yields -1.1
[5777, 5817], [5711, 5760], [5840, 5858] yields 0.2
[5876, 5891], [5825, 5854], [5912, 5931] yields 0.5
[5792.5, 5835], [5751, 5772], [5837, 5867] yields -2.5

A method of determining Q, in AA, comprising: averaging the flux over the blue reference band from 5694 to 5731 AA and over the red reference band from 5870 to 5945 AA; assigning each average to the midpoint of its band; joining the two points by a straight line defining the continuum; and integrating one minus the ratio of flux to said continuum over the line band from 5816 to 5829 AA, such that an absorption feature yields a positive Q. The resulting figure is -0.87 AA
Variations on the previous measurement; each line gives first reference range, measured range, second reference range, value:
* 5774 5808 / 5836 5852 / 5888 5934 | -1.5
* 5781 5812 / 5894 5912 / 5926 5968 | 1.2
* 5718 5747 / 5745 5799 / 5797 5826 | 1.5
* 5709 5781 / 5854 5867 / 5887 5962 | 1.1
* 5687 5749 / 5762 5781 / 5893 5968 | -1.3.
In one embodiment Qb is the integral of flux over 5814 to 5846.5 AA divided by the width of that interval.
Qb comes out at 55.1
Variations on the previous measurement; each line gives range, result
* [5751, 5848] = 54.5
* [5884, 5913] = 49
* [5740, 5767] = 53.8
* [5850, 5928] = 51.5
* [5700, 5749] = 51.9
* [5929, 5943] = 53.8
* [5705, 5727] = 49.5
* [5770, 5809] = 53.9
